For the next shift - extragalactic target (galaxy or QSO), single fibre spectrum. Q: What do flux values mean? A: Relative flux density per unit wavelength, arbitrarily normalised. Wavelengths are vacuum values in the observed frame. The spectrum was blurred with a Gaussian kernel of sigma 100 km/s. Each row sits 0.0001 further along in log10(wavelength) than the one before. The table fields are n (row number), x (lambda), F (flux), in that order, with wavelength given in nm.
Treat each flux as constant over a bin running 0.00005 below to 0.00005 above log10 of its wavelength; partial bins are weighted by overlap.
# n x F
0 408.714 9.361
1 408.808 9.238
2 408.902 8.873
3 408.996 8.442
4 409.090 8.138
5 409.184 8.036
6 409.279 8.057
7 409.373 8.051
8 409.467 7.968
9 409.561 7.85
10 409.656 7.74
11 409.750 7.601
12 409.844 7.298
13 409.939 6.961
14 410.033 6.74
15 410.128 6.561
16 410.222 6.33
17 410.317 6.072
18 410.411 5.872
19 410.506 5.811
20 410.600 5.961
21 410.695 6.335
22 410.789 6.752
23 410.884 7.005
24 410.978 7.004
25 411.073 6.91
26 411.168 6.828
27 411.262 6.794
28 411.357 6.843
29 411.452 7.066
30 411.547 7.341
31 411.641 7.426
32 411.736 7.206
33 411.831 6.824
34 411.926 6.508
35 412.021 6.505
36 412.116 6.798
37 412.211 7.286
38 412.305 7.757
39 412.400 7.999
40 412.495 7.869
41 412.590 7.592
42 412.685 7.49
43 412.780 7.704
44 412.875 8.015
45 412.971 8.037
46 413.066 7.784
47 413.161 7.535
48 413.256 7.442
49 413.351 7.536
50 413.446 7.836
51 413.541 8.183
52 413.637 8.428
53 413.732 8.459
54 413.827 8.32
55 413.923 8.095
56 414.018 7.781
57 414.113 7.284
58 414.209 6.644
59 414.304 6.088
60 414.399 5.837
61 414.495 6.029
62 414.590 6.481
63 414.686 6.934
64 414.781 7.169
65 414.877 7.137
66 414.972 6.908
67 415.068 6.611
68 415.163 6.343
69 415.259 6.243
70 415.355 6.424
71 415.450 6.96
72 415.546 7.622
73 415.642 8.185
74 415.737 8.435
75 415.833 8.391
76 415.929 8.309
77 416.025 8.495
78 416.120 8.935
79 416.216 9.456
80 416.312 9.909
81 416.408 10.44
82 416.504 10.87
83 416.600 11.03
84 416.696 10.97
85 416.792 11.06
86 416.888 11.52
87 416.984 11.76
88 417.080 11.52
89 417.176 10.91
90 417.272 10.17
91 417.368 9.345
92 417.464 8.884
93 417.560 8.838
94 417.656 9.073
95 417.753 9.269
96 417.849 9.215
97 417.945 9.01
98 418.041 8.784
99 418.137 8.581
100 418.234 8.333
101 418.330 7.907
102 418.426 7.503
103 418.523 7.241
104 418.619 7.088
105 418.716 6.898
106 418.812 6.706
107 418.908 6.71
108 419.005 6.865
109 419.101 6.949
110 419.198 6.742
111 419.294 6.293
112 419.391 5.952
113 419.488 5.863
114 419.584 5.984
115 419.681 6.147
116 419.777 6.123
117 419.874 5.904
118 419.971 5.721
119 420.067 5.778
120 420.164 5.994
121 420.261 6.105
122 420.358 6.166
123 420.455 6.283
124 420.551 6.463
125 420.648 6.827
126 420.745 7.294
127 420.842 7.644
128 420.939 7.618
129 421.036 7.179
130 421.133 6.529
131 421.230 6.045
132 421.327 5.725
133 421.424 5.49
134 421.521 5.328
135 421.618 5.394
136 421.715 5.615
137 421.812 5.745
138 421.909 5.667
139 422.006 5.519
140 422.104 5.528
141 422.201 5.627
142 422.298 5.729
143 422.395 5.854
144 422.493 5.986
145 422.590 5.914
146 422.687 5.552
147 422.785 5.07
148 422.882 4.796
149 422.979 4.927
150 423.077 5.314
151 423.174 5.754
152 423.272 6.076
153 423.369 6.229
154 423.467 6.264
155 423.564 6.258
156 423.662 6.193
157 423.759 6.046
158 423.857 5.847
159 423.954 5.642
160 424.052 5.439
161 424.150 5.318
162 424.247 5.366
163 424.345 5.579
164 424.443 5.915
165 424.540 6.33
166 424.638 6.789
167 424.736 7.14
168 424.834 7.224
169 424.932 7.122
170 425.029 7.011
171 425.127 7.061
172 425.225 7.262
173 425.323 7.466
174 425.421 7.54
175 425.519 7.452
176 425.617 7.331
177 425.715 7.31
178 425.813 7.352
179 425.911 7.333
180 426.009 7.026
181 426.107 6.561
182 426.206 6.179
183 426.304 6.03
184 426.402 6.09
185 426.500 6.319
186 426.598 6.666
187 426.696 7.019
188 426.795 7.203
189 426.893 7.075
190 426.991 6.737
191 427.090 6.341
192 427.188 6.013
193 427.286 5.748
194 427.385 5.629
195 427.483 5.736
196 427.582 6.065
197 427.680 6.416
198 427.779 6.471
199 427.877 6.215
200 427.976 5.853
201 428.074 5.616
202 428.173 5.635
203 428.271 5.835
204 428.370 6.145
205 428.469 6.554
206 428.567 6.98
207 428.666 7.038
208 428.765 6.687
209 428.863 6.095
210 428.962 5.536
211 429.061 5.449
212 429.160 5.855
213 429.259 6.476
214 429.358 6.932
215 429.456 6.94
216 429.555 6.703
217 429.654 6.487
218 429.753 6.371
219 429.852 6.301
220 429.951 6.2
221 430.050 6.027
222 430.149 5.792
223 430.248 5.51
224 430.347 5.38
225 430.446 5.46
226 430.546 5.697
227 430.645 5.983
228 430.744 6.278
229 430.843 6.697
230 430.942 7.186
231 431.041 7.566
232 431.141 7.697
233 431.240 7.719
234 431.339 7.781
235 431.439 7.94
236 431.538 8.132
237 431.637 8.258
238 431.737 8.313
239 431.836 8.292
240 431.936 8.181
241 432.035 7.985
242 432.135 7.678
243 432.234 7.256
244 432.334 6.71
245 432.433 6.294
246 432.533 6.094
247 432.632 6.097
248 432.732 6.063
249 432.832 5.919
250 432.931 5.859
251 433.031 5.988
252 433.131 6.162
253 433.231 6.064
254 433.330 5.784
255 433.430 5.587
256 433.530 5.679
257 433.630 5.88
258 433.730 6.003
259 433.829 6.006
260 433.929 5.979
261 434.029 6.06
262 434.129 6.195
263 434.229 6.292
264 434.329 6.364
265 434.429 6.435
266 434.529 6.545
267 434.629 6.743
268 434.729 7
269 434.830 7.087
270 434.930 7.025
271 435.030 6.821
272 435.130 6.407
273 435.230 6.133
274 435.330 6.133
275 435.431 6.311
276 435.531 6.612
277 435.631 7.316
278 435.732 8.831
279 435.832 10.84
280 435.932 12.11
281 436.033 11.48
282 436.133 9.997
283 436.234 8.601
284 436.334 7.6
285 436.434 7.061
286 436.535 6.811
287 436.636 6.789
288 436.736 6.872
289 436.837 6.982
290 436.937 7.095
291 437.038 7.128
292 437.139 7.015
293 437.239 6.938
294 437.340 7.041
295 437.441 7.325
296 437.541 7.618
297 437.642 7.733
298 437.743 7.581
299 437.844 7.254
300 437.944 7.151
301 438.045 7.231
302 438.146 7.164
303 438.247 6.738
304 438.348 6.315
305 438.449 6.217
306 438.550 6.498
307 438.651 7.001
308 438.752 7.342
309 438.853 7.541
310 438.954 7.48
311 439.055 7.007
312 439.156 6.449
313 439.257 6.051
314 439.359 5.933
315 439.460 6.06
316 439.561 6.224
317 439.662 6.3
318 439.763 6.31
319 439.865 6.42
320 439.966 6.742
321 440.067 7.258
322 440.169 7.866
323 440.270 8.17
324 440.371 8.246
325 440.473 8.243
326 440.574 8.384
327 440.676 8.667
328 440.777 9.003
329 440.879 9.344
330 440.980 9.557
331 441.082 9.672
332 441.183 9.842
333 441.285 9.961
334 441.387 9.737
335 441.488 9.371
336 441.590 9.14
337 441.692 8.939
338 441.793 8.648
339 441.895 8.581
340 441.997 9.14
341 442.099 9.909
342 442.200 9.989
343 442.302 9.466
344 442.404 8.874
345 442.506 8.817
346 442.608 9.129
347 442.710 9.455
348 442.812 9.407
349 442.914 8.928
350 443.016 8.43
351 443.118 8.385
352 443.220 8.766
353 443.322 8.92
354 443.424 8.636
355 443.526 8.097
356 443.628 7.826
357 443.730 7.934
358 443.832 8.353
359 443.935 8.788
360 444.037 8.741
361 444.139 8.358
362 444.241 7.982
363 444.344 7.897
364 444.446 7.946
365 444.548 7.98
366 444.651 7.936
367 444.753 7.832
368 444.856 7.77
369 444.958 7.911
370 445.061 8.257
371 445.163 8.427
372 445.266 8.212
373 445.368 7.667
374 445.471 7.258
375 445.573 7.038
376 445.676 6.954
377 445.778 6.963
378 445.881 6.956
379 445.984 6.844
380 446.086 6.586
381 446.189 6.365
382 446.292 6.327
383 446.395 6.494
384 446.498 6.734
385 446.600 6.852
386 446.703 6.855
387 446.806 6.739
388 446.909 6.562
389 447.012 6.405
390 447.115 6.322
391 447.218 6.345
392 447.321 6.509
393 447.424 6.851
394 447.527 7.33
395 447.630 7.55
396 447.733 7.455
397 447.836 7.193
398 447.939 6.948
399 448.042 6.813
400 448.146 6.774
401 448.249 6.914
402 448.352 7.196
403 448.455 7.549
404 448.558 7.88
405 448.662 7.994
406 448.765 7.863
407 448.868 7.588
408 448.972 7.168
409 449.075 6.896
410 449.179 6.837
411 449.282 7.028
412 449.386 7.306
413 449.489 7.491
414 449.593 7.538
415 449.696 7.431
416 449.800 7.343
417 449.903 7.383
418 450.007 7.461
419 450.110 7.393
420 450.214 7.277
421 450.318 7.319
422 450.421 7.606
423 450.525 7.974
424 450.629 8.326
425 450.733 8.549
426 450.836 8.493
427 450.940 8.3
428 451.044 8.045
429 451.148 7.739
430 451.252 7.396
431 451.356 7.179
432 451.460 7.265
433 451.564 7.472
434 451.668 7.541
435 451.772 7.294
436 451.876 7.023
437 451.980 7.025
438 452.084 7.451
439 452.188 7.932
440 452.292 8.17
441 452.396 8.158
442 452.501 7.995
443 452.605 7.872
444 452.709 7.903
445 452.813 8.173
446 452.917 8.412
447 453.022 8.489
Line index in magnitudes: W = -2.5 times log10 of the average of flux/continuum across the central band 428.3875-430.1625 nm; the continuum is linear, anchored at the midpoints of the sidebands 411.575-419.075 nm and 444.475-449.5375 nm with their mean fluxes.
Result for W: 0.21 mag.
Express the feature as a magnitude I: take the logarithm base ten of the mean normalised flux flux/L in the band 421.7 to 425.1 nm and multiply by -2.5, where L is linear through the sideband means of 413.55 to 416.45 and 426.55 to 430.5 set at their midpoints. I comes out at 0.14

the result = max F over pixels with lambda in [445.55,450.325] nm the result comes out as 7.994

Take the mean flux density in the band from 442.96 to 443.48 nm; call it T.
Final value 8.63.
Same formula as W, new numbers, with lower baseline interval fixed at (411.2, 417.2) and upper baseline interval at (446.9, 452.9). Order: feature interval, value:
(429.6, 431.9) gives 0.13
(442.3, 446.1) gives -0.09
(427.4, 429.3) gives 0.26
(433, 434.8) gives 0.24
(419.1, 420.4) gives 0.28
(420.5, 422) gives 0.24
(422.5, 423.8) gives 0.34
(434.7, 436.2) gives -0.05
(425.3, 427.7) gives 0.17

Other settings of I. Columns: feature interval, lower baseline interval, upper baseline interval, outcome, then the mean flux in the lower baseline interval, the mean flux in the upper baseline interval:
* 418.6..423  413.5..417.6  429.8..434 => 0.273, 8.45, 6.6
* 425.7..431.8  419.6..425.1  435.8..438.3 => 0.047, 6.04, 7.82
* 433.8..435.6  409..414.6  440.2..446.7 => 0.234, 7.25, 8.32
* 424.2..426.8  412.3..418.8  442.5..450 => 0.183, 8.27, 7.55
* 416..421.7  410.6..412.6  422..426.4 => -0.183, 7.04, 6.26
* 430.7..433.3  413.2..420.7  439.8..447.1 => 0.135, 7.83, 8.15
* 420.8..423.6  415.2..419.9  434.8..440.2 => 0.351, 8.37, 7.25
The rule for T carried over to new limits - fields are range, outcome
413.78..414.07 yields 8.05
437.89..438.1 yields 7.21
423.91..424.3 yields 5.44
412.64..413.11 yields 7.8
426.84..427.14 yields 6.73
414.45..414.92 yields 6.75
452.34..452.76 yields 7.98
